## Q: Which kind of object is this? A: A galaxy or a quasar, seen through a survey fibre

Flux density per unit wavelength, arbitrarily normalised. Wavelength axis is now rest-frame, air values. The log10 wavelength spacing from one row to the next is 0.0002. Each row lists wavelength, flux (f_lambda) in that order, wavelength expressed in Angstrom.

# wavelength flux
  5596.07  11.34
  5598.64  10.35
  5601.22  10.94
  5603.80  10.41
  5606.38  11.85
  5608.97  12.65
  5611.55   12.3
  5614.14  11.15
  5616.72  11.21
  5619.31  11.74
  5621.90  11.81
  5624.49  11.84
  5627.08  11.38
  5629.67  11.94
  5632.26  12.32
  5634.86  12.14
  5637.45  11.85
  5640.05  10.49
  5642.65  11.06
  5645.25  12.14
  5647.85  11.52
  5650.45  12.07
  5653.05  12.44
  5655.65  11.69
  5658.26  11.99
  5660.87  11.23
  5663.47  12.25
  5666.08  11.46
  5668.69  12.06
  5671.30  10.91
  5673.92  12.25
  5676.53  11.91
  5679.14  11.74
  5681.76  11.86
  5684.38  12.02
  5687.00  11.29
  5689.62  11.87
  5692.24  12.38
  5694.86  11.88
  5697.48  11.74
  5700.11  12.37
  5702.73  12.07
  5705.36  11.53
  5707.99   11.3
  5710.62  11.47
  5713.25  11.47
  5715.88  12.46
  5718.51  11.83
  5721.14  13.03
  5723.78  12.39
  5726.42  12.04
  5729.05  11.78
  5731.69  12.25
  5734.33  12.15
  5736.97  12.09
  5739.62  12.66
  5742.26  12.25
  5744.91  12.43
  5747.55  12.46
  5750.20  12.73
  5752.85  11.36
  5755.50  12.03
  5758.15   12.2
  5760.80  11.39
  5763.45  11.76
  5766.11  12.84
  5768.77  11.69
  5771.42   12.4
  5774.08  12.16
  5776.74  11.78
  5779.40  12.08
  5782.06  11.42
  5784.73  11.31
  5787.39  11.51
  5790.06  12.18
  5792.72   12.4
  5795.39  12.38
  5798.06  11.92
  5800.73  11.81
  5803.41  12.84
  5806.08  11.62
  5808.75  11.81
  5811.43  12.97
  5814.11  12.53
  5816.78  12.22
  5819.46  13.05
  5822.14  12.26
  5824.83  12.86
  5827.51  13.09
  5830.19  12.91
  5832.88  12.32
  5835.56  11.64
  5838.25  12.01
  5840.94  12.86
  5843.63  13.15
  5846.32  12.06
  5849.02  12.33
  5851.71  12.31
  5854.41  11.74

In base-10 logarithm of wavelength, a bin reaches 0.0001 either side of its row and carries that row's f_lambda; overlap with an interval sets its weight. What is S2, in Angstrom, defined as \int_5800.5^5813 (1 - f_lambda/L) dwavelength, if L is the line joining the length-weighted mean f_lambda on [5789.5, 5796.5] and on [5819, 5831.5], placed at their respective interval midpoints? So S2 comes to 0.3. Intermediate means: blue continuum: 12.3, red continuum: 12.8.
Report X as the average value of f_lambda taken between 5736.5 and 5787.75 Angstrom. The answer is 12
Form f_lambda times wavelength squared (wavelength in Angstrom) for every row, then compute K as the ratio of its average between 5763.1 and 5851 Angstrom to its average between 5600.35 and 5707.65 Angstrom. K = 1.1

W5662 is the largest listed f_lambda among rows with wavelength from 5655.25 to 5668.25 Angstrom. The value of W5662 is 12.25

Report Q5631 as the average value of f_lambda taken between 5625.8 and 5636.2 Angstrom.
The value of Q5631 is 12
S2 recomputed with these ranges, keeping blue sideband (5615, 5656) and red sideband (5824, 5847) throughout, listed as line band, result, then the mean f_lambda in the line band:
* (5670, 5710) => 0.5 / 11.8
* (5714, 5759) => -0.3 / 12.2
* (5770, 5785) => 0.5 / 11.9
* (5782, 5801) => 0.7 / 11.9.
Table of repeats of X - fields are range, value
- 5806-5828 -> 12.5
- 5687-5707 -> 11.9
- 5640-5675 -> 11.7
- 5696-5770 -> 12.1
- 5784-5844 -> 12.3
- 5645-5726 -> 11.9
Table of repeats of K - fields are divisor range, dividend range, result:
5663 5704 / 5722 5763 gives 1.04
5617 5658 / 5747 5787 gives 1.06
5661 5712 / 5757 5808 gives 1.05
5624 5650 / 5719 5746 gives 1.09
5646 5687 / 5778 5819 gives 1.07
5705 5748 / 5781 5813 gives 1.02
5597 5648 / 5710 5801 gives 1.09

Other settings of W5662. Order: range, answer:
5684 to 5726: 13.03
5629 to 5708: 12.44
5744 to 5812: 12.97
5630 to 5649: 12.32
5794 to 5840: 13.09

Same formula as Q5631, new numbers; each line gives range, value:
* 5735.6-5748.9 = 12.4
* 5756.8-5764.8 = 11.8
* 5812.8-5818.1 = 12.4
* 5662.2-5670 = 11.9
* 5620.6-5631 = 11.7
